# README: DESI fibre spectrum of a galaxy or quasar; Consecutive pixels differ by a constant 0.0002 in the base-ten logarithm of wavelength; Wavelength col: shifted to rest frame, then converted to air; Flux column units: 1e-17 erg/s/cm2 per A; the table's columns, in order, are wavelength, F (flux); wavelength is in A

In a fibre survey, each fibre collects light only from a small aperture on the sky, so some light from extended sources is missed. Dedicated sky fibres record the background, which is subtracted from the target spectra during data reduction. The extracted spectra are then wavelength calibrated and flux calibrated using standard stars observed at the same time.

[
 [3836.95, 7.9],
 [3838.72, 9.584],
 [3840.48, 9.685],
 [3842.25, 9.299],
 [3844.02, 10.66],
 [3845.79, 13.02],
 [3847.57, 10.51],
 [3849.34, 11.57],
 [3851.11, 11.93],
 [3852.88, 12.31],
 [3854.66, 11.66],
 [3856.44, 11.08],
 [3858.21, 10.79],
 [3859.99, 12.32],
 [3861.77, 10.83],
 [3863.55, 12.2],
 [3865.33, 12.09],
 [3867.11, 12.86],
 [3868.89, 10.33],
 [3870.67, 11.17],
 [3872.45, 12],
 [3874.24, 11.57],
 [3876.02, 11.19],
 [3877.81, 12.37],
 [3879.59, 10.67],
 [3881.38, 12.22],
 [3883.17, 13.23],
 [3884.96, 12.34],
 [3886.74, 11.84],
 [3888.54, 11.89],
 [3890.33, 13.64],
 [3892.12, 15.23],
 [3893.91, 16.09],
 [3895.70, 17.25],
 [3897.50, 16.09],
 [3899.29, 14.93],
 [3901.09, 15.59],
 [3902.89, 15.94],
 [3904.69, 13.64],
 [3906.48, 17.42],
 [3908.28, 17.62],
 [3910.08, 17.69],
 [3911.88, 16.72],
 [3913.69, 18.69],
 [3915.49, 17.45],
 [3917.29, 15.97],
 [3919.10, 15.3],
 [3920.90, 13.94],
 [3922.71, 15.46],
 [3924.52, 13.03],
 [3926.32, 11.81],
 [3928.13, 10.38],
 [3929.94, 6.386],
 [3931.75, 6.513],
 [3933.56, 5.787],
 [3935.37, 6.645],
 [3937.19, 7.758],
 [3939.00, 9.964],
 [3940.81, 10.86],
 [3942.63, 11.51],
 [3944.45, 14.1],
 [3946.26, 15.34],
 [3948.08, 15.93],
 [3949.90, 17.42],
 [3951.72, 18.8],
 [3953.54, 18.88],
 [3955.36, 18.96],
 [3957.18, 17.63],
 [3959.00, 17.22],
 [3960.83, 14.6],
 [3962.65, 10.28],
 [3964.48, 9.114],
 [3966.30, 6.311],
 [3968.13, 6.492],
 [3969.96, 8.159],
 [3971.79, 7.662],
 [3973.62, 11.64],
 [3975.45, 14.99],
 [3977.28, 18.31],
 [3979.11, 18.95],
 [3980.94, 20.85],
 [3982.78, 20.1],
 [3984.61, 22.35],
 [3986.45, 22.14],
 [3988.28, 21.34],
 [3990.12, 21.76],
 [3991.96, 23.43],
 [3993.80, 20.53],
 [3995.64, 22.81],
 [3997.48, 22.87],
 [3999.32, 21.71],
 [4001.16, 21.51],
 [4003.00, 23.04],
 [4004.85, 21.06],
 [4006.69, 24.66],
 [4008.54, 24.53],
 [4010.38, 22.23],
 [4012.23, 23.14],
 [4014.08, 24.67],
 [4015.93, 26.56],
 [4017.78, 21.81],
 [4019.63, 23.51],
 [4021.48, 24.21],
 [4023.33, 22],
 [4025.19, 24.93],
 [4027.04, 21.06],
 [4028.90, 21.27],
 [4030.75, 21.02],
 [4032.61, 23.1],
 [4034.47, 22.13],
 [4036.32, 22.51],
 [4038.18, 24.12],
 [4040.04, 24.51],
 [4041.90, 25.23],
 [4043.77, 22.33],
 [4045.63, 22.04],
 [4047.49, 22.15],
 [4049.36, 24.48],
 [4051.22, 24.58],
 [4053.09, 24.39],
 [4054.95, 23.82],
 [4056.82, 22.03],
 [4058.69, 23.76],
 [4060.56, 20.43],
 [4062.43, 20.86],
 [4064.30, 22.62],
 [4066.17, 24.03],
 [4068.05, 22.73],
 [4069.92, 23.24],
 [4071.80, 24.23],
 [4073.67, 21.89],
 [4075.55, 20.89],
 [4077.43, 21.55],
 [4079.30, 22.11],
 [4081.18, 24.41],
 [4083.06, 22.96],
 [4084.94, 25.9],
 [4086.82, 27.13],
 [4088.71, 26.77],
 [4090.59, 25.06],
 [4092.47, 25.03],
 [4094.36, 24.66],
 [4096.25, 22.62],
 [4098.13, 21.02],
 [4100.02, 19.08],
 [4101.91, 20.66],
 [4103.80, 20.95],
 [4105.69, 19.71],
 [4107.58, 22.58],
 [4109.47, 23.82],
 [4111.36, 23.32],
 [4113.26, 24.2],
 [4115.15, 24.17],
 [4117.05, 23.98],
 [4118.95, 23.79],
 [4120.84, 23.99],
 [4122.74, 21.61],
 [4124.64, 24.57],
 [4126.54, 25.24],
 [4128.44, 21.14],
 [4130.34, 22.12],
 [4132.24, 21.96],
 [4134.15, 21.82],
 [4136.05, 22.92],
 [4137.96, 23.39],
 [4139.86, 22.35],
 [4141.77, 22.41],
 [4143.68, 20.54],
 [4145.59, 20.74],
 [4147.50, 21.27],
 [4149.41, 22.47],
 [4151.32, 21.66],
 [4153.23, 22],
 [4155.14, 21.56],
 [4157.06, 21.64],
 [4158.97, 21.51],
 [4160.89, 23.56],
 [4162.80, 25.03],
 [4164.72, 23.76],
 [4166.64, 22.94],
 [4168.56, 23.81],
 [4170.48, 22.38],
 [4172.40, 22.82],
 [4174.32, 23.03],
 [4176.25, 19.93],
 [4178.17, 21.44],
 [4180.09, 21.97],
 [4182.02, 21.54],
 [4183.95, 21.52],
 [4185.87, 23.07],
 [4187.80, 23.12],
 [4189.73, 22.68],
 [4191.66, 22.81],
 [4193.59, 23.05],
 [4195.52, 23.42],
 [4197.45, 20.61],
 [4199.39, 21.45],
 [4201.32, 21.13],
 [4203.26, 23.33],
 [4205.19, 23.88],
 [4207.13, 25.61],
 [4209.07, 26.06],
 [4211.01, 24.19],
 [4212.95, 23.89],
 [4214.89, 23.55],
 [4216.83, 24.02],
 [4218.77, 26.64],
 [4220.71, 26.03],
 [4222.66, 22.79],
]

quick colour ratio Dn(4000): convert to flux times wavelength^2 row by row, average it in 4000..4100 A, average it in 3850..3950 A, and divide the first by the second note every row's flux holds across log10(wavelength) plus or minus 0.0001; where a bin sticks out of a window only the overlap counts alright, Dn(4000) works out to 1.9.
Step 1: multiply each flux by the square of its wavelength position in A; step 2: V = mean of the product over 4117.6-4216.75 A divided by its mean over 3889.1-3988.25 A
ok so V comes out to 1.8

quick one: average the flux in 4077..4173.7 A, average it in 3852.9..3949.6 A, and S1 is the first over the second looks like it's 1.8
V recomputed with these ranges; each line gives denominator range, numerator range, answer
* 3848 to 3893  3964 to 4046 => 1.84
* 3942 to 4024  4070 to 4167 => 1.31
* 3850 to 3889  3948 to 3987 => 1.36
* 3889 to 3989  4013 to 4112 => 1.70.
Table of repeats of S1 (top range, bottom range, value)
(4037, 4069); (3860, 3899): 1.82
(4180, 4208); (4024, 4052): 0.98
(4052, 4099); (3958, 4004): 1.36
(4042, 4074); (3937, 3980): 1.71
